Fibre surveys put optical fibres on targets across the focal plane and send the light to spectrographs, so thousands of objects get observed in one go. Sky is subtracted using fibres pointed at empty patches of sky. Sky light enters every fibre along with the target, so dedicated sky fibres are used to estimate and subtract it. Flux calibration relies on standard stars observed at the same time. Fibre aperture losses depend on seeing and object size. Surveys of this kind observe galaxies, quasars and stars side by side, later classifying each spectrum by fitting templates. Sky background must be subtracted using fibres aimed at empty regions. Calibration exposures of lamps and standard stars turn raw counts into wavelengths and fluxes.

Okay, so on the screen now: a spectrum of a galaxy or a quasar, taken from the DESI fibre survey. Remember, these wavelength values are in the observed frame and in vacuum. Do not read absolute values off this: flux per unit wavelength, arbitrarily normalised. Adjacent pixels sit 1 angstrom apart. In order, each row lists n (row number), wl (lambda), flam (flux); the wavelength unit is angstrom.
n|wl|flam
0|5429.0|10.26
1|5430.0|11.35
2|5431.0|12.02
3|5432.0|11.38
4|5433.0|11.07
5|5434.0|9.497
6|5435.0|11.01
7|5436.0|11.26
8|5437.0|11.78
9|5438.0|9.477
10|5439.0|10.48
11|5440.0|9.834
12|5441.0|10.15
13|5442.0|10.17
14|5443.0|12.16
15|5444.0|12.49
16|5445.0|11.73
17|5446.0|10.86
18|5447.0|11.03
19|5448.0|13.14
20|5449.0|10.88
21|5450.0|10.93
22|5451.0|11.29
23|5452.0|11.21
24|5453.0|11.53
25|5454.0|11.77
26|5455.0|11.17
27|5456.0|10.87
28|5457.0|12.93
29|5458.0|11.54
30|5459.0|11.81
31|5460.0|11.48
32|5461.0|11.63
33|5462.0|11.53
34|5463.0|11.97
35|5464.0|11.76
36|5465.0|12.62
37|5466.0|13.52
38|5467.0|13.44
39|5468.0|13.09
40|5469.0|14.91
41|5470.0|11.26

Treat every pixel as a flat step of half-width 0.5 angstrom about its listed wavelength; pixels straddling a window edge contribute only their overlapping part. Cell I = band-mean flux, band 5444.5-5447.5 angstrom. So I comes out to 11.2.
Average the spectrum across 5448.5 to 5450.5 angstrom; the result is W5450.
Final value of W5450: 10.9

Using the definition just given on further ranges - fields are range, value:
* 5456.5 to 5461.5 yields 11.9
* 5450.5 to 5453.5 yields 11.3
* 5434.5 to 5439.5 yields 10.8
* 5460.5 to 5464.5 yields 11.7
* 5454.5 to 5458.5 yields 11.6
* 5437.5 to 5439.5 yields 9.98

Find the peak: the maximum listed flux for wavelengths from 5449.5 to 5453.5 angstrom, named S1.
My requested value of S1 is 11.53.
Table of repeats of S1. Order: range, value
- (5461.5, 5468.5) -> 13.52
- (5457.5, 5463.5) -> 11.97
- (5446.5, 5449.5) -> 13.14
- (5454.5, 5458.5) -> 12.93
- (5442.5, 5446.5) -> 12.49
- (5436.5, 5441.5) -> 11.78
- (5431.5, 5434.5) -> 11.38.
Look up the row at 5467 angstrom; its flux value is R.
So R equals 13.44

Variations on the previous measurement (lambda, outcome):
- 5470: 11.26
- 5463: 11.97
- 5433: 11.07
